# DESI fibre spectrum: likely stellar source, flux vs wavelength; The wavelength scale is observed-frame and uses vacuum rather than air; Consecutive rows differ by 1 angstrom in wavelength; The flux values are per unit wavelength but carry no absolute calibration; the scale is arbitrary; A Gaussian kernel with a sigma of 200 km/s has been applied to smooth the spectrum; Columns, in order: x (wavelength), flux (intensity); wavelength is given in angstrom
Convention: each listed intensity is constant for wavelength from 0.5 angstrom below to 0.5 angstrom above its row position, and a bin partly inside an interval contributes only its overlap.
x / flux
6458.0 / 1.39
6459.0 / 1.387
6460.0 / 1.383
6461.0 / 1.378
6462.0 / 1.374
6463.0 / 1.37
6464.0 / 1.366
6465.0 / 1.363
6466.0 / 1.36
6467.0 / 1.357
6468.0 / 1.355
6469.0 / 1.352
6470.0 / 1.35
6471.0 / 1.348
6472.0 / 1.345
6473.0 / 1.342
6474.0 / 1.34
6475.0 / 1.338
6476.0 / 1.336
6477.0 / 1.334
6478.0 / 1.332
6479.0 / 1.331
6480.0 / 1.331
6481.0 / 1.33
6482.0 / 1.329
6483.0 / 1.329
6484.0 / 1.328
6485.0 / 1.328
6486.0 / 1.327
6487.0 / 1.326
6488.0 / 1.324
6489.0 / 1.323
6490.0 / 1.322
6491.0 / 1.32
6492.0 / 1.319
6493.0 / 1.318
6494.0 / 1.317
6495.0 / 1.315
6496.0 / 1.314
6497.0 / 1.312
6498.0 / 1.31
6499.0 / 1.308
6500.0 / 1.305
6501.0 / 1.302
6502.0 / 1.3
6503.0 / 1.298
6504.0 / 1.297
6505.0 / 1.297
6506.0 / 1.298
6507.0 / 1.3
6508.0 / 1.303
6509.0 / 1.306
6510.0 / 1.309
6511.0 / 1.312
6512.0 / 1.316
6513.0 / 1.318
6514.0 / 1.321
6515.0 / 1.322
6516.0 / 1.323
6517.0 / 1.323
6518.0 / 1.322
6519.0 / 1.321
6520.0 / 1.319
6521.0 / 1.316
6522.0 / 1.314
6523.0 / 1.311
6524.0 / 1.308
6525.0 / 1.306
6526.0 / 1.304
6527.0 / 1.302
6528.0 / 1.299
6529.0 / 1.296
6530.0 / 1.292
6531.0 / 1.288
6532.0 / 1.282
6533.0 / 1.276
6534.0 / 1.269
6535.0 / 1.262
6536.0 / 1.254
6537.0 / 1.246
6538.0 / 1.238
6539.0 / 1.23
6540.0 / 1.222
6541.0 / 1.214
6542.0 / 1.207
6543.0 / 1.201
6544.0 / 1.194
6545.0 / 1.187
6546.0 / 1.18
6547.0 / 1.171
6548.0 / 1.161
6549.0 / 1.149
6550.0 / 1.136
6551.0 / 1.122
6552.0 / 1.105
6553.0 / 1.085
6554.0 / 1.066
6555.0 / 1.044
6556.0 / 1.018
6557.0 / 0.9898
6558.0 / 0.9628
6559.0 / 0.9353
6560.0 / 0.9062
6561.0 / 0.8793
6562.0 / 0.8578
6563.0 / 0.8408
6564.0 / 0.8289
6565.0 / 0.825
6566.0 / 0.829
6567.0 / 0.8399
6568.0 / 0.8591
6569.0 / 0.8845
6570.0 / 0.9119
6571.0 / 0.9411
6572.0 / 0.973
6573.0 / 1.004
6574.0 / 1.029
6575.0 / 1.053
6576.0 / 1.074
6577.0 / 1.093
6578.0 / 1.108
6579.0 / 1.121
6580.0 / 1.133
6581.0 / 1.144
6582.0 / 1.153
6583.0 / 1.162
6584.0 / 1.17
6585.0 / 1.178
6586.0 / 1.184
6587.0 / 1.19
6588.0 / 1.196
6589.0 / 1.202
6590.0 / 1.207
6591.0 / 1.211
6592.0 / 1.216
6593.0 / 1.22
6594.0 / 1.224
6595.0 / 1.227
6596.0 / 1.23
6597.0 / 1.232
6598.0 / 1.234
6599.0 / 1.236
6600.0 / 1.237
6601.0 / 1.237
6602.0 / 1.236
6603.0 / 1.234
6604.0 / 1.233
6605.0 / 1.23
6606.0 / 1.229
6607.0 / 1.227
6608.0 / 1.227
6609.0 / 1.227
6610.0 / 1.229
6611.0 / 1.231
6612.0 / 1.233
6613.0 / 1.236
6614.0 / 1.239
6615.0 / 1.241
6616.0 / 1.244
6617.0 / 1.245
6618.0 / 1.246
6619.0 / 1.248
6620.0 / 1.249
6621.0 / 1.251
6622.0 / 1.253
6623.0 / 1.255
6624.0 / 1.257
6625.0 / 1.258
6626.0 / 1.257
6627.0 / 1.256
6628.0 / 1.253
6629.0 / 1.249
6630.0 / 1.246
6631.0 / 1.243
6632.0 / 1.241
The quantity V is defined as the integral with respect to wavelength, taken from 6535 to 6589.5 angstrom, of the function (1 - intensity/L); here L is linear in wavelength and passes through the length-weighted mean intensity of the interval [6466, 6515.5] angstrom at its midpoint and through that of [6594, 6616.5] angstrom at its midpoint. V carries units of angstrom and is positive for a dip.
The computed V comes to 8.3 angstrom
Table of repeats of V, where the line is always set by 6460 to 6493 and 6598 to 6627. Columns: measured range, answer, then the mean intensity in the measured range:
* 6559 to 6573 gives 4.3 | 0.882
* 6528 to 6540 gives 0.3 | 1.27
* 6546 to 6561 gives 2.6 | 1.06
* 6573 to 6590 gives 1.7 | 1.14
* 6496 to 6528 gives 0.1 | 1.31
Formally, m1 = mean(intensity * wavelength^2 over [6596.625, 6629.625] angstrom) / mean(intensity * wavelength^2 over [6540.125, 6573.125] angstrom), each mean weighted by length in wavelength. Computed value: 1.2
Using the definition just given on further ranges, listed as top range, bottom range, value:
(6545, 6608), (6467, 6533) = 0.85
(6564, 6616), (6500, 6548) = 0.91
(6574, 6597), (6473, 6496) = 0.91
